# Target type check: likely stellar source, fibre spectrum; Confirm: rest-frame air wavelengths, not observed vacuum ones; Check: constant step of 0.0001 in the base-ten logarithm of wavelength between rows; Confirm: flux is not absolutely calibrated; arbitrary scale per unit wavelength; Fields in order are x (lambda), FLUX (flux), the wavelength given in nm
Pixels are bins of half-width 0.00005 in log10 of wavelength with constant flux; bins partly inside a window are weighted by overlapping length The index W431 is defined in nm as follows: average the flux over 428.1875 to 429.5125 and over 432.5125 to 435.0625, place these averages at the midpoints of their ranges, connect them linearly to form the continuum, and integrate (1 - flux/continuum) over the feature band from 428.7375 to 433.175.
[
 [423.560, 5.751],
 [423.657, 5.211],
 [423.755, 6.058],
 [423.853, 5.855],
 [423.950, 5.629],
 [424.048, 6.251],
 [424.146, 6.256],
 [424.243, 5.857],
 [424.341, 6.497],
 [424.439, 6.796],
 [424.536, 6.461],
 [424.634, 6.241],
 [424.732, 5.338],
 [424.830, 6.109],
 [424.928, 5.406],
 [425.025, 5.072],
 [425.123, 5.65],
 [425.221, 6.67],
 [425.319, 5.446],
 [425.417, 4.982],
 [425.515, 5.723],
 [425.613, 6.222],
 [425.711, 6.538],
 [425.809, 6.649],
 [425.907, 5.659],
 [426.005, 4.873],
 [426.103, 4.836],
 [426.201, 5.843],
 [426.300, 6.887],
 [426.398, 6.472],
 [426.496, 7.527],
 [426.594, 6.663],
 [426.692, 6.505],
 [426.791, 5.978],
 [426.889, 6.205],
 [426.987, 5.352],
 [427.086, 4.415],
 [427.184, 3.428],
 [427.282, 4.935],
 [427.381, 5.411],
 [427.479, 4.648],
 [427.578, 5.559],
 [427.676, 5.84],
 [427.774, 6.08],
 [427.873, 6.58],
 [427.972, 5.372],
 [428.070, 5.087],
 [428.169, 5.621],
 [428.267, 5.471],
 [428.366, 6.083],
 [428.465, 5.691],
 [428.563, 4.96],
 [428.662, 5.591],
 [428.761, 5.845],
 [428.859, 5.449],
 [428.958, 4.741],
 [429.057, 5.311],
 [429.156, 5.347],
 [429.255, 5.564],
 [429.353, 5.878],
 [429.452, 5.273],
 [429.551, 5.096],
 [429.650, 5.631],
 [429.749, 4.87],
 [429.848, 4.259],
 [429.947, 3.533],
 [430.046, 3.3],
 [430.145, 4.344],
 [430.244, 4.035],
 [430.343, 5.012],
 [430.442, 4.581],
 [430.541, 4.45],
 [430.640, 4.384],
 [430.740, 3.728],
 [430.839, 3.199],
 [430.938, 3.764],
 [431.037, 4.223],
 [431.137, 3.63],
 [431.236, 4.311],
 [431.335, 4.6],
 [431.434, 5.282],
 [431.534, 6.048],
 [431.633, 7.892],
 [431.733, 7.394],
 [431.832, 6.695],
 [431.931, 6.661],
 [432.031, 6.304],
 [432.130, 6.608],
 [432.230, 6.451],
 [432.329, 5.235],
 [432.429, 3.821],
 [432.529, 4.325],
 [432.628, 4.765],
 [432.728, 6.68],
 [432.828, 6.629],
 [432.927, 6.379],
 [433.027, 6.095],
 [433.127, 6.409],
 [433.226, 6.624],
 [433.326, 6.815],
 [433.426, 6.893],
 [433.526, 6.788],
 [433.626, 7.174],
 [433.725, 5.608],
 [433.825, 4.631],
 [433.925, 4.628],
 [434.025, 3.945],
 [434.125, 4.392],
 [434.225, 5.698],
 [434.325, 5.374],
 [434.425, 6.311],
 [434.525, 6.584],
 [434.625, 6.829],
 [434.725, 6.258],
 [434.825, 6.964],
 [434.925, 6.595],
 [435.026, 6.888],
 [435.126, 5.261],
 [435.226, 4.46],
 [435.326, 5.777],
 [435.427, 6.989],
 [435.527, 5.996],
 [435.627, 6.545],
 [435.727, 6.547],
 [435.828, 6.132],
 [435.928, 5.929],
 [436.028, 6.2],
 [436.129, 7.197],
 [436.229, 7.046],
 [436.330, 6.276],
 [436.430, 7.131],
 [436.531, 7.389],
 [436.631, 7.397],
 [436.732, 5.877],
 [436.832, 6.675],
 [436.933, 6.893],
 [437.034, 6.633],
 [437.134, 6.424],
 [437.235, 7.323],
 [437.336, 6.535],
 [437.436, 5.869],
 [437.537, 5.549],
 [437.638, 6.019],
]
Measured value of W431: 0.41 nm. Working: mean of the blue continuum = 5.48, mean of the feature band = 5.2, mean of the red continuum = 6.03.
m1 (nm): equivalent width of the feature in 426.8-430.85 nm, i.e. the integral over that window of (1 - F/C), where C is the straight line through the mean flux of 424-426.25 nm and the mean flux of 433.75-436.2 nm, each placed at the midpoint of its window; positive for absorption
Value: 0.58 nm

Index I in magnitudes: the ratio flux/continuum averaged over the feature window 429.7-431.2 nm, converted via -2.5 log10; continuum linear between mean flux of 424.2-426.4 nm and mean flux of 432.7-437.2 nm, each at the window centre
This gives 0.434 mag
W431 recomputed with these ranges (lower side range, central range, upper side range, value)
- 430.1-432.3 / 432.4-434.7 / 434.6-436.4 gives -0.01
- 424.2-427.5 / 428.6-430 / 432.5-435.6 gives 0.17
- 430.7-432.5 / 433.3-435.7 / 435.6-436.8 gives 0.07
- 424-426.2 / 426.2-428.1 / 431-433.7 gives 0.05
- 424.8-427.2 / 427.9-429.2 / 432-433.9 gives 0.10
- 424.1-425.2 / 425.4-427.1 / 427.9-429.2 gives -0.07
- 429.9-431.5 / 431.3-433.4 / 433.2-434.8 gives -0.45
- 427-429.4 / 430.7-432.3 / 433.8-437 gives 0.09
